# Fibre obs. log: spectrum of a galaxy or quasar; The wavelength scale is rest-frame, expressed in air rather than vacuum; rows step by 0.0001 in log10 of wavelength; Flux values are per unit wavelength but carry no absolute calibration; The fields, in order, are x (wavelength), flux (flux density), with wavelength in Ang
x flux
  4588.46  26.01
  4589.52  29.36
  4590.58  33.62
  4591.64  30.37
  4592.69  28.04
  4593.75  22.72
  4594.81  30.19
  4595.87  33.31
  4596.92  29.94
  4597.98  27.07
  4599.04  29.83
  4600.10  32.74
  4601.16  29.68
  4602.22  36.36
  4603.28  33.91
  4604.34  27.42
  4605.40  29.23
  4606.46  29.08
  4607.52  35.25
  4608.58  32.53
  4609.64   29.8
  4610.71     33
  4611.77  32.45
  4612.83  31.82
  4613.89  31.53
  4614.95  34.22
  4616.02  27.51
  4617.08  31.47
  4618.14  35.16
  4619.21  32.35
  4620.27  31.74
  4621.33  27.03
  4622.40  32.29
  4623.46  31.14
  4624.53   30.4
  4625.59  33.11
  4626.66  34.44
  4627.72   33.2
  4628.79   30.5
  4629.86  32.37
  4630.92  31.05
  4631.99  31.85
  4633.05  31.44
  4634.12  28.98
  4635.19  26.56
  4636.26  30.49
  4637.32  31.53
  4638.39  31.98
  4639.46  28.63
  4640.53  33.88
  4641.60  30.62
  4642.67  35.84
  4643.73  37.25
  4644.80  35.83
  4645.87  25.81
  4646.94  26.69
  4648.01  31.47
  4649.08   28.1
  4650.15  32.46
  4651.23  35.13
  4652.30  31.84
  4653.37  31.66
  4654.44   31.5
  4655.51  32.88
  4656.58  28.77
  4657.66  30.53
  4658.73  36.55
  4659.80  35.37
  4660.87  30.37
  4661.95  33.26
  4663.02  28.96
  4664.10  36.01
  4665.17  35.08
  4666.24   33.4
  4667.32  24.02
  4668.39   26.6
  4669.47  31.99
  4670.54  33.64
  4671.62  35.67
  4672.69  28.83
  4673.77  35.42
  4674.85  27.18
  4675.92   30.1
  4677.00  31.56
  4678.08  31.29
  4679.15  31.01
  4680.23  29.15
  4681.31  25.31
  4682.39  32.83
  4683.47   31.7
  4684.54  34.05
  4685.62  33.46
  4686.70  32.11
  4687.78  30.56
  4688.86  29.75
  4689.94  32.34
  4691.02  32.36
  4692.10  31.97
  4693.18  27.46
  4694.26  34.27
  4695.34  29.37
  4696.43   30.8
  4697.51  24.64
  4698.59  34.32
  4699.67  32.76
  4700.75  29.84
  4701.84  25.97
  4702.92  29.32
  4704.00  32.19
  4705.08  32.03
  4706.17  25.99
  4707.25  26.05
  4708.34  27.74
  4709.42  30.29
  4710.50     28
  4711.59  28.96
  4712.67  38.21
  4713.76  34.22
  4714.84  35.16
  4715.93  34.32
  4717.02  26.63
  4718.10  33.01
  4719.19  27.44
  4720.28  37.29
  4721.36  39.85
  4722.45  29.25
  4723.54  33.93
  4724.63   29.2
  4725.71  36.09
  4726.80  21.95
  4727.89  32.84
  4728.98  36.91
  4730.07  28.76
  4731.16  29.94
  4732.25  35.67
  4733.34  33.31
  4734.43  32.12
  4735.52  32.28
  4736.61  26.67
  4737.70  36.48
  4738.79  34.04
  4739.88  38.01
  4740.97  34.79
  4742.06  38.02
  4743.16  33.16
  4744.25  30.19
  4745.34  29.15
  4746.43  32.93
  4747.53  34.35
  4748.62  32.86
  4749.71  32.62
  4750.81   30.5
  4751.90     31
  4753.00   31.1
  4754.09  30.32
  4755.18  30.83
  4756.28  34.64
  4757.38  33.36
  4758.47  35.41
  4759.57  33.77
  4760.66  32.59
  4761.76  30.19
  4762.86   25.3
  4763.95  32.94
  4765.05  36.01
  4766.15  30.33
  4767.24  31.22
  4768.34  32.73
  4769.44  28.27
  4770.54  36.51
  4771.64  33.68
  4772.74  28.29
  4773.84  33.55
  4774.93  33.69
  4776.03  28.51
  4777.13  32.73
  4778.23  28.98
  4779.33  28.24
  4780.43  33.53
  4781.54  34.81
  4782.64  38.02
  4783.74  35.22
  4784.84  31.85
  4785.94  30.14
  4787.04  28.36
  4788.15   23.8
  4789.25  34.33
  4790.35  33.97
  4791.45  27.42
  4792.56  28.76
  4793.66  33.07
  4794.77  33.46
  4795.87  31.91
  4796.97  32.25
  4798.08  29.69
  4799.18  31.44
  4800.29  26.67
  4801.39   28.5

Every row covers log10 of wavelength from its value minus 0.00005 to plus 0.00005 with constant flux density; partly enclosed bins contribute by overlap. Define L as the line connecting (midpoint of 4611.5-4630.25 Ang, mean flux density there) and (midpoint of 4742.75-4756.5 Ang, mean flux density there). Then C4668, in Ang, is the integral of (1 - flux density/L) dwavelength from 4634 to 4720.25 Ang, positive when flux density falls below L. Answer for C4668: 1.7 Ang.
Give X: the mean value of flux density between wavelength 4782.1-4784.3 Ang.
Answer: 36.6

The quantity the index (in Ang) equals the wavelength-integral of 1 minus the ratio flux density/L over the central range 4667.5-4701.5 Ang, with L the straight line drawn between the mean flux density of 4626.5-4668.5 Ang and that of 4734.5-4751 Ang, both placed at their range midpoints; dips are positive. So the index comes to 1.3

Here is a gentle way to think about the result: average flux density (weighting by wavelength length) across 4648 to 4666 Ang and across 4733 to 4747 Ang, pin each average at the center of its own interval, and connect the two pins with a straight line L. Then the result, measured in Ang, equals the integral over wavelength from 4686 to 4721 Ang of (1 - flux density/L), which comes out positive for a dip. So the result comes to 2.1 Ang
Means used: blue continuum 32.4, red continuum 33.2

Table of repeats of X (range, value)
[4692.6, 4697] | 30.4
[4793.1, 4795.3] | 33.2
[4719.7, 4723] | 35.4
